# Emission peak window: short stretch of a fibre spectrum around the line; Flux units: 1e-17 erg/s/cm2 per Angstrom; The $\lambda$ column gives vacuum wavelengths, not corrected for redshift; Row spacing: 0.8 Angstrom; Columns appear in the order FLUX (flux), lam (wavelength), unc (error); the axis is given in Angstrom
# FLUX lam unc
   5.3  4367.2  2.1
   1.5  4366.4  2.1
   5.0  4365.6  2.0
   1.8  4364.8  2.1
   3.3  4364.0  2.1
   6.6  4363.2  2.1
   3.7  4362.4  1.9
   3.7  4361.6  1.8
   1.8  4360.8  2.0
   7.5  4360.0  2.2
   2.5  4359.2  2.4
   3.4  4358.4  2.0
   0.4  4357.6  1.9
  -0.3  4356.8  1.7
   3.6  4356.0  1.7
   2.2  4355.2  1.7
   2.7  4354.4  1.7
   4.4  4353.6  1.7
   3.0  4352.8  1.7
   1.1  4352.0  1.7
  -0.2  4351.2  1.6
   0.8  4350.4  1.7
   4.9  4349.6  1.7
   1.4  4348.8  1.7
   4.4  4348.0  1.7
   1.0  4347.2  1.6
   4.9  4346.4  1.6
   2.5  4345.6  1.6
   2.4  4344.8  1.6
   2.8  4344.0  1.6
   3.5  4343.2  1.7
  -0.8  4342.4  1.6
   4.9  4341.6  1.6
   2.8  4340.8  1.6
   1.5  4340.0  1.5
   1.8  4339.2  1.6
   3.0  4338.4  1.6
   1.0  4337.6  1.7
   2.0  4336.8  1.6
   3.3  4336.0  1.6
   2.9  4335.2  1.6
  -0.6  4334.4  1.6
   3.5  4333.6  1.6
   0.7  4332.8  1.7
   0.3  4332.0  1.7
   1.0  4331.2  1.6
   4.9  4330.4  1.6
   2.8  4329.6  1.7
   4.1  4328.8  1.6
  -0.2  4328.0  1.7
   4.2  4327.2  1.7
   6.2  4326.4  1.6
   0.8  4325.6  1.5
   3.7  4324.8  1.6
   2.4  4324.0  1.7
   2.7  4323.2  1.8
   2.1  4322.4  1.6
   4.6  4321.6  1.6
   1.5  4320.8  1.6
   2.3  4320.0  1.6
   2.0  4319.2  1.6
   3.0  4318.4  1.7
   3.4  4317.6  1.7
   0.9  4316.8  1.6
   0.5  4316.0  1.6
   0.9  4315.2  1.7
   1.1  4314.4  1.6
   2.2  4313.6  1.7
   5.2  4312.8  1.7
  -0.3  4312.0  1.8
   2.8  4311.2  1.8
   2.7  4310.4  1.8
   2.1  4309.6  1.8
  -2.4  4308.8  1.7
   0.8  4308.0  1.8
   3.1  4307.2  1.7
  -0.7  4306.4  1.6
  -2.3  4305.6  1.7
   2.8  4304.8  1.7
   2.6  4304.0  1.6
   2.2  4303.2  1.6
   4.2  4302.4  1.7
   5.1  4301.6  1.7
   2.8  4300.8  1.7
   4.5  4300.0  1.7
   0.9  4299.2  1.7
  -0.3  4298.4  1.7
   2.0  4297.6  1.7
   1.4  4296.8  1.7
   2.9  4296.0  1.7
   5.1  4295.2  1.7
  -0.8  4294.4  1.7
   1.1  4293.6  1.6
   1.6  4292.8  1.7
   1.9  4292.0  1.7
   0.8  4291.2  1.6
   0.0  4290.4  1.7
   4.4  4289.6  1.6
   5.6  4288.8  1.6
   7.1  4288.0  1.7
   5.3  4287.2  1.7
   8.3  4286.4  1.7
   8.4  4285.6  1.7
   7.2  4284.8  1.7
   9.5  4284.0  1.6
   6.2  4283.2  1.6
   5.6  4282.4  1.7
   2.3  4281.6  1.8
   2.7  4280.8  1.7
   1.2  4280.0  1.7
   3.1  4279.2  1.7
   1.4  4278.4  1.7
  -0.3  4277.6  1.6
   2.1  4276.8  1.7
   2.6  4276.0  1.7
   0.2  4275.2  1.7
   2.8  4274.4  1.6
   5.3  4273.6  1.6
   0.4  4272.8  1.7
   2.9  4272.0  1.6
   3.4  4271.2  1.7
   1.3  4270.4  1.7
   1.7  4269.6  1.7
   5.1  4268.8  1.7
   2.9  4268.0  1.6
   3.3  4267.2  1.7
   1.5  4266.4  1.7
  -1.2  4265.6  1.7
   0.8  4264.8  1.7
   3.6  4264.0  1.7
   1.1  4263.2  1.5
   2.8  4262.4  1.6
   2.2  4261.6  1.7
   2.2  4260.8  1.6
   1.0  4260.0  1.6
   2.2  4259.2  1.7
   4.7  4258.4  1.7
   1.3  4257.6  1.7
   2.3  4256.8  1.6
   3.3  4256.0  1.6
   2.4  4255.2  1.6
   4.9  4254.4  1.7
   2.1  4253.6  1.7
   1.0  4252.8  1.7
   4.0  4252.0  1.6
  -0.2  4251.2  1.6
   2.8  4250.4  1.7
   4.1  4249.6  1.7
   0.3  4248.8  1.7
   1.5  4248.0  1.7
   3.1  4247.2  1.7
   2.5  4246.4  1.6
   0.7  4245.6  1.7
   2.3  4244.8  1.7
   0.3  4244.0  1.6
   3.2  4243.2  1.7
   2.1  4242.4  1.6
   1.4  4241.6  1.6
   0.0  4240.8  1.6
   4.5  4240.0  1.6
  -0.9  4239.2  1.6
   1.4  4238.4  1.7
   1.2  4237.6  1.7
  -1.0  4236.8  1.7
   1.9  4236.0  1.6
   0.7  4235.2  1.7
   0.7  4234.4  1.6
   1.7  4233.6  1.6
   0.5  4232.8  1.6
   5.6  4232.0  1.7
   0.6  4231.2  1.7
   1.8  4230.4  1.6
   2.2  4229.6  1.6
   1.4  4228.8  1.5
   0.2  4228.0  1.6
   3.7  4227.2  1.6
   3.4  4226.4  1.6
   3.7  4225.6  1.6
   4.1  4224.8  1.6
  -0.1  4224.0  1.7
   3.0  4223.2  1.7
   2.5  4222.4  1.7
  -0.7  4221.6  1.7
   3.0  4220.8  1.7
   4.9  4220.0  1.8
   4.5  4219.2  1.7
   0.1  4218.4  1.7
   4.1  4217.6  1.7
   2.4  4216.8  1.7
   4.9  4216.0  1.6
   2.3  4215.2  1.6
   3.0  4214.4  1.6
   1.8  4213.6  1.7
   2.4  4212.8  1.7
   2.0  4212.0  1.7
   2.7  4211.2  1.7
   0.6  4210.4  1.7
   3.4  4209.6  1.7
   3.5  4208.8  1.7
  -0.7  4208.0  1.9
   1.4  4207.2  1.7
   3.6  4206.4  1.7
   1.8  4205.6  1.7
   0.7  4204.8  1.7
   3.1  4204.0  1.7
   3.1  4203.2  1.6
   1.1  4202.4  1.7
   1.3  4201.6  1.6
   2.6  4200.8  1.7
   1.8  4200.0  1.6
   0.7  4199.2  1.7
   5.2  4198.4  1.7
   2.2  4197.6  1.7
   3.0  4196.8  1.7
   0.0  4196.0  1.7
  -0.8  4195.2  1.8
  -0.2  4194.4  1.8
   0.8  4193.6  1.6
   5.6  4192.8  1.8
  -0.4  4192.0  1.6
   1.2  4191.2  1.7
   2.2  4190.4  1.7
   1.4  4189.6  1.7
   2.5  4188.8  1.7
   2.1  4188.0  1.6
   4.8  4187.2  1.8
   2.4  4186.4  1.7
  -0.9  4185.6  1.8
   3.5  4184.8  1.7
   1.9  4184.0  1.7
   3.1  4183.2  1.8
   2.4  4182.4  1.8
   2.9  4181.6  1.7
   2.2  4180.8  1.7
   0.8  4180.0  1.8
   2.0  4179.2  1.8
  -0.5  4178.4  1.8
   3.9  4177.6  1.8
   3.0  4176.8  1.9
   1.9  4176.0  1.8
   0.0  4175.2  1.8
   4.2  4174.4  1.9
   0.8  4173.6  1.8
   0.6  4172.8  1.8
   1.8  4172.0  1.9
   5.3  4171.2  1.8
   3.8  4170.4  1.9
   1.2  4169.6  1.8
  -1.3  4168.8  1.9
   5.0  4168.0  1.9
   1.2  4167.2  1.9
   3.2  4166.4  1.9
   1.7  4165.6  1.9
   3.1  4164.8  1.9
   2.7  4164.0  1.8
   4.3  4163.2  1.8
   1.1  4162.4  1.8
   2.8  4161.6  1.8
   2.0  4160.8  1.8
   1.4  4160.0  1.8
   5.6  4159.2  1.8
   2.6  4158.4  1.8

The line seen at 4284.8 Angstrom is [O II]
